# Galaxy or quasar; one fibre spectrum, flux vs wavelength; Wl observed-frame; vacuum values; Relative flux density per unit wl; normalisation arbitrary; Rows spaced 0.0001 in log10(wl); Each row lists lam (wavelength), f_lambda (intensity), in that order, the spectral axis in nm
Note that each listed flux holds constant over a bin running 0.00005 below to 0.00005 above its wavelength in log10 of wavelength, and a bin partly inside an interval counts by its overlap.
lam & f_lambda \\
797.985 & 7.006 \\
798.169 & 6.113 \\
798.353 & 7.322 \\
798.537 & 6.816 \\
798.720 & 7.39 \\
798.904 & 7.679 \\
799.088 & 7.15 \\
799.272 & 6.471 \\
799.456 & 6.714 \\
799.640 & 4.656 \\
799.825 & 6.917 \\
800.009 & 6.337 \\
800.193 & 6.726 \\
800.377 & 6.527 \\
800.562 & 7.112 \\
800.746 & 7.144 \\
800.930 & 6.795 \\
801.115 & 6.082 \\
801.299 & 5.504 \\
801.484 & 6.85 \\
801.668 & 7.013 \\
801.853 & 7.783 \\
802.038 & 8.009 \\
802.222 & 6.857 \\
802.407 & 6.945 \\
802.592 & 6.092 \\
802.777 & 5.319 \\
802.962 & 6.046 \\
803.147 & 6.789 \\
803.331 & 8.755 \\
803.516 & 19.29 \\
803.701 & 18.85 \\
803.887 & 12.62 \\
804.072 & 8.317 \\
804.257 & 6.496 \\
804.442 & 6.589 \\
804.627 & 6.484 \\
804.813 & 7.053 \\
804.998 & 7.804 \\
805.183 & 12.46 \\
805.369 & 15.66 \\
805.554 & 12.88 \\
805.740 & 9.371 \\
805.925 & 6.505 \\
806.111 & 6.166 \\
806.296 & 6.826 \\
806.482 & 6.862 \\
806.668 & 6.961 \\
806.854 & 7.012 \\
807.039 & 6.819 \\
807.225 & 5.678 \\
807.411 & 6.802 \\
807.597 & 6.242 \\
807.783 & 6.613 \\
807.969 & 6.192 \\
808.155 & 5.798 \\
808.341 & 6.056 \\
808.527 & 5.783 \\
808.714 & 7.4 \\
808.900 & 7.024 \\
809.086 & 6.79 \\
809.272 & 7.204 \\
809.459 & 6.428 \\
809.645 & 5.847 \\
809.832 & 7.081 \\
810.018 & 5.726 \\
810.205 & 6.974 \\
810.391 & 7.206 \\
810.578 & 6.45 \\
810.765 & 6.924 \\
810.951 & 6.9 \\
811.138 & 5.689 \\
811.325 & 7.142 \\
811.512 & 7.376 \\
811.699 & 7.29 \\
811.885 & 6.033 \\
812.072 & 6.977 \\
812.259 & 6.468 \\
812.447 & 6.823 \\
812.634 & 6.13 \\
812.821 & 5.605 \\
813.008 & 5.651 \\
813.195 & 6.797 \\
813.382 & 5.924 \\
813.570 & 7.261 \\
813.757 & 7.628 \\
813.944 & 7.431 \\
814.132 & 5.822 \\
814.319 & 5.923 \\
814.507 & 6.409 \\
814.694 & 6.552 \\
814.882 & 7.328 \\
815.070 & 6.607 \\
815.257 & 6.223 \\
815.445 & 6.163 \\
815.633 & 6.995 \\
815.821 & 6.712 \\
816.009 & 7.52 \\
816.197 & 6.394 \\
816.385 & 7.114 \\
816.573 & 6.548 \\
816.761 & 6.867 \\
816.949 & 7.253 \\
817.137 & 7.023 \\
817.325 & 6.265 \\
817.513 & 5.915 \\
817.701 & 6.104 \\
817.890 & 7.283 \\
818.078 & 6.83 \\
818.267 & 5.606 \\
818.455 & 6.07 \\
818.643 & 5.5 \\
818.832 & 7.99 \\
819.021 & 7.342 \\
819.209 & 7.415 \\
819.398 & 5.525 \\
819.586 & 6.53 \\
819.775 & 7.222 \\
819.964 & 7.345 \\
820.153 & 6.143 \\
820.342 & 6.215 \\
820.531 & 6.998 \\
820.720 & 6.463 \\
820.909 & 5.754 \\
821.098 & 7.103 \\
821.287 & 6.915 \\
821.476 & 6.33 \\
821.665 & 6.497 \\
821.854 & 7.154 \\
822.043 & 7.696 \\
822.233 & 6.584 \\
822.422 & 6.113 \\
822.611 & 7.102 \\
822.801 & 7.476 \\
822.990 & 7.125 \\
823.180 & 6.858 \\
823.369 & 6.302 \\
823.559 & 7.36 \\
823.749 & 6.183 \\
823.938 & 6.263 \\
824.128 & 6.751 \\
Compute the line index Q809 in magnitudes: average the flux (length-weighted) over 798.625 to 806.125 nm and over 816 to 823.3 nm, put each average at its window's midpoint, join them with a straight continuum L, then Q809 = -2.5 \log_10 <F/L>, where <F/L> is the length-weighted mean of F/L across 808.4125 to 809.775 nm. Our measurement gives 0.14 mag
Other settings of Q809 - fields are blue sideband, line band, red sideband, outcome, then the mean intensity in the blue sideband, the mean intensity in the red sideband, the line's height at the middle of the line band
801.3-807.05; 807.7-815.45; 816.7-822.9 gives 0.17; 8.61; 6.69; 7.7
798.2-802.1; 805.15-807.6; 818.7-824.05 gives -0.22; 6.79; 6.78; 6.79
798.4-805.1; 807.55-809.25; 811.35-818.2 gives 0.11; 7.67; 6.65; 7.15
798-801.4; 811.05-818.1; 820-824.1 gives 0.01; 6.64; 6.71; 6.69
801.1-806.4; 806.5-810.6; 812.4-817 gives 0.19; 8.71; 6.62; 7.79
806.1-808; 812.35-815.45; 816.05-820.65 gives 0.02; 6.59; 6.65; 6.63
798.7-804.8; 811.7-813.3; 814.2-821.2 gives 0.10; 7.7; 6.63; 6.98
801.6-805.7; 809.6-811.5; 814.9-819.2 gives 0.19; 9.29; 6.68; 7.95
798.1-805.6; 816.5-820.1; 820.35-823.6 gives 0.06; 8.04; 6.79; 7.02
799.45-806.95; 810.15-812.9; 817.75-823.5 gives 0.12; 8.1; 6.72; 7.44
